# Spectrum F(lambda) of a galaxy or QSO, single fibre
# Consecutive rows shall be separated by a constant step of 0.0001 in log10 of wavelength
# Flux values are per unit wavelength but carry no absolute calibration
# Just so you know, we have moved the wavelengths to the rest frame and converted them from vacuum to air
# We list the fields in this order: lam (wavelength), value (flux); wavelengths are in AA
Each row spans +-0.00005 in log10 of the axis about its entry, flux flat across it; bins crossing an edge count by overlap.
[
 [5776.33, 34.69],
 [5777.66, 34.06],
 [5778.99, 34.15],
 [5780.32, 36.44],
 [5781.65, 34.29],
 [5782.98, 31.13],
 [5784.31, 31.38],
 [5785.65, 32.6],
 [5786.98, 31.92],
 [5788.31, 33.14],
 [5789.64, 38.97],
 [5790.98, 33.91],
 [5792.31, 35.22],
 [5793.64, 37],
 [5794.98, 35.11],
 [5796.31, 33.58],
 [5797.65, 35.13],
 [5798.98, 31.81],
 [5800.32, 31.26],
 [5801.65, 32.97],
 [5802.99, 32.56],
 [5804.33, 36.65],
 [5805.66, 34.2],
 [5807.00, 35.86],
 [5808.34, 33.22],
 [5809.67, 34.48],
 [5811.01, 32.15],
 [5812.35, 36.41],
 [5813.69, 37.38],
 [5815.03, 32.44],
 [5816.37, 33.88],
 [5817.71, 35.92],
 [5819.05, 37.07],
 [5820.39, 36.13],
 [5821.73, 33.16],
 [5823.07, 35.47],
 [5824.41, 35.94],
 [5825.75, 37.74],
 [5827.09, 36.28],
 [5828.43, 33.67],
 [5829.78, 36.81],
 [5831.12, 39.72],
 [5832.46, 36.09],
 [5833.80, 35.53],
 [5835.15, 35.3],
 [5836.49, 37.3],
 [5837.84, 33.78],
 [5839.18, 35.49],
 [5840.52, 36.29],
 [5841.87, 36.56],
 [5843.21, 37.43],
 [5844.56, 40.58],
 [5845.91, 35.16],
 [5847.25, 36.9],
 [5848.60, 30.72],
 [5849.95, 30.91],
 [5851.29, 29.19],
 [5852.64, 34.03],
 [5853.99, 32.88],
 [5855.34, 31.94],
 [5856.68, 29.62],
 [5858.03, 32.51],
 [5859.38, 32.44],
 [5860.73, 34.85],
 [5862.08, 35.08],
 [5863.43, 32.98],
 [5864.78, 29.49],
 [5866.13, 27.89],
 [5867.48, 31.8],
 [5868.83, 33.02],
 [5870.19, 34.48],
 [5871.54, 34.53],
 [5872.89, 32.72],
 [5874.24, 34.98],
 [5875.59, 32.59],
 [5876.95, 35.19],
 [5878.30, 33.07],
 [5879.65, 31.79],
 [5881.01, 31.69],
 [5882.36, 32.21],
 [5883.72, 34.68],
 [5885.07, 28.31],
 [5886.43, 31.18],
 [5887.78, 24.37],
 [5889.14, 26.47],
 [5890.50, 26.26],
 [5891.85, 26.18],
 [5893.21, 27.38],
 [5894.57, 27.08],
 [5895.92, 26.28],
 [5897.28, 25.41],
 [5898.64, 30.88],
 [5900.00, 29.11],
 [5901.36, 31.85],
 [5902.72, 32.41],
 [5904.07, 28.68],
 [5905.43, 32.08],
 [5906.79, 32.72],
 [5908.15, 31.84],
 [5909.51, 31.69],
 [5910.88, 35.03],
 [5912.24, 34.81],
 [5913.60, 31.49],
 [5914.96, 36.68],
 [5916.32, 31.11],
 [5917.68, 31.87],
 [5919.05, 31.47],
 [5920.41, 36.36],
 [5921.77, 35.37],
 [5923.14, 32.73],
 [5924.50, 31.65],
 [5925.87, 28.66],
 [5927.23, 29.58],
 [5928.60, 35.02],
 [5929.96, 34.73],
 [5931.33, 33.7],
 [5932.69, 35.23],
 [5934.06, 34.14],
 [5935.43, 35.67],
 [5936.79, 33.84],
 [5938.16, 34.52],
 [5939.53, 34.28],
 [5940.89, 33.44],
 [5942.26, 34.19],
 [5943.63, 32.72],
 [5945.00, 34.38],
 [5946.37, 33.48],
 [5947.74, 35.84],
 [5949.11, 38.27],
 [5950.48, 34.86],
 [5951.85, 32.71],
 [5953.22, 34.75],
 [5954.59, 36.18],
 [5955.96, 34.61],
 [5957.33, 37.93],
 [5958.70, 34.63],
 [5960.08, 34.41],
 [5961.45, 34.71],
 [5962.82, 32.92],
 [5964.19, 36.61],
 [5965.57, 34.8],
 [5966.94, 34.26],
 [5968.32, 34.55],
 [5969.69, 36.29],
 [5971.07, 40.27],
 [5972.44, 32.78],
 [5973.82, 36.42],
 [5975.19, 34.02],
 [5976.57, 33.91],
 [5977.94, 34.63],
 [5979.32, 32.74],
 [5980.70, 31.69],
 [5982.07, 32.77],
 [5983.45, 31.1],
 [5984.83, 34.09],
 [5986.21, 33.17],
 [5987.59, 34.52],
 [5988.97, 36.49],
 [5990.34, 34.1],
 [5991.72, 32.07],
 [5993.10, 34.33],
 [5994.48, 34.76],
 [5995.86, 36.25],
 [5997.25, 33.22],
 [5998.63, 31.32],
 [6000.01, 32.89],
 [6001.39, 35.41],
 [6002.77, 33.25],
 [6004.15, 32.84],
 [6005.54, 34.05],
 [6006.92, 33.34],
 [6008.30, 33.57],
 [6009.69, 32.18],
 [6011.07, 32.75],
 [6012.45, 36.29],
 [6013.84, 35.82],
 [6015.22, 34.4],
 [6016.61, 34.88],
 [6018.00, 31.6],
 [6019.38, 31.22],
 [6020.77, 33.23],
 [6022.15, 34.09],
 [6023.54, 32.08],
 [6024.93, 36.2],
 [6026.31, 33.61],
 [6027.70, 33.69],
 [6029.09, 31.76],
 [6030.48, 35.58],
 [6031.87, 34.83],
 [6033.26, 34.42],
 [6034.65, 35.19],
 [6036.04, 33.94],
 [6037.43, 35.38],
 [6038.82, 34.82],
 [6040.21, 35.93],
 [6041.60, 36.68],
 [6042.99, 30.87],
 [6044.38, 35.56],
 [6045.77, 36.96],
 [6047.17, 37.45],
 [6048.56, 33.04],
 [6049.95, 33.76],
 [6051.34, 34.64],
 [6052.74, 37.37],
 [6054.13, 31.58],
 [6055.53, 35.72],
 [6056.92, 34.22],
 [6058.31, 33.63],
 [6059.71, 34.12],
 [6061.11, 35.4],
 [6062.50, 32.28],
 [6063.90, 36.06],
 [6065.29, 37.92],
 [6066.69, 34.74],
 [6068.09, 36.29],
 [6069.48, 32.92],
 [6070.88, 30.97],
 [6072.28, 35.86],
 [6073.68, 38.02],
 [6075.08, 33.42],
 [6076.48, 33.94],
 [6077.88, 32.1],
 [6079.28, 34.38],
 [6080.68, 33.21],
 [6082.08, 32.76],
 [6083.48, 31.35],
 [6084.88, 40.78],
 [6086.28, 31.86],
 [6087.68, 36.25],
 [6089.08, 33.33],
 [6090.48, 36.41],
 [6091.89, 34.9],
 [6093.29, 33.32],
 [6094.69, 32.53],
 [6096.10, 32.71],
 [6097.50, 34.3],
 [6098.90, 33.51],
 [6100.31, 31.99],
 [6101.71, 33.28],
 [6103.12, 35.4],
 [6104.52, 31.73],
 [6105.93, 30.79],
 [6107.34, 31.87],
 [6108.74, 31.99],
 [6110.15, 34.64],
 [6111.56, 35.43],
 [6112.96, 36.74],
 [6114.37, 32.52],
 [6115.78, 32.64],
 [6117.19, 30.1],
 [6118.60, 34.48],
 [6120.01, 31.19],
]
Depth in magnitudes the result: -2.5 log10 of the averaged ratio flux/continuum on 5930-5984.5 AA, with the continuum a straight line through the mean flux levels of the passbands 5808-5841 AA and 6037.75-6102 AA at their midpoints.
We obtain 0.01 mag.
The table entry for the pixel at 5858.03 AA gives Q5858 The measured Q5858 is 32.51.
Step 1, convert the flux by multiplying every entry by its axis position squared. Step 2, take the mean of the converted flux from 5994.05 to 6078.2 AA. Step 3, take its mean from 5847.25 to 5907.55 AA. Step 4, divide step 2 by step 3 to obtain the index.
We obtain 1.2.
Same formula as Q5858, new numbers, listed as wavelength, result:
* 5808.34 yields 33.22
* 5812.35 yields 36.41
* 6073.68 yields 38.02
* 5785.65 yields 32.6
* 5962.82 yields 32.92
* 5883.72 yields 34.68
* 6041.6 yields 36.68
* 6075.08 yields 33.42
